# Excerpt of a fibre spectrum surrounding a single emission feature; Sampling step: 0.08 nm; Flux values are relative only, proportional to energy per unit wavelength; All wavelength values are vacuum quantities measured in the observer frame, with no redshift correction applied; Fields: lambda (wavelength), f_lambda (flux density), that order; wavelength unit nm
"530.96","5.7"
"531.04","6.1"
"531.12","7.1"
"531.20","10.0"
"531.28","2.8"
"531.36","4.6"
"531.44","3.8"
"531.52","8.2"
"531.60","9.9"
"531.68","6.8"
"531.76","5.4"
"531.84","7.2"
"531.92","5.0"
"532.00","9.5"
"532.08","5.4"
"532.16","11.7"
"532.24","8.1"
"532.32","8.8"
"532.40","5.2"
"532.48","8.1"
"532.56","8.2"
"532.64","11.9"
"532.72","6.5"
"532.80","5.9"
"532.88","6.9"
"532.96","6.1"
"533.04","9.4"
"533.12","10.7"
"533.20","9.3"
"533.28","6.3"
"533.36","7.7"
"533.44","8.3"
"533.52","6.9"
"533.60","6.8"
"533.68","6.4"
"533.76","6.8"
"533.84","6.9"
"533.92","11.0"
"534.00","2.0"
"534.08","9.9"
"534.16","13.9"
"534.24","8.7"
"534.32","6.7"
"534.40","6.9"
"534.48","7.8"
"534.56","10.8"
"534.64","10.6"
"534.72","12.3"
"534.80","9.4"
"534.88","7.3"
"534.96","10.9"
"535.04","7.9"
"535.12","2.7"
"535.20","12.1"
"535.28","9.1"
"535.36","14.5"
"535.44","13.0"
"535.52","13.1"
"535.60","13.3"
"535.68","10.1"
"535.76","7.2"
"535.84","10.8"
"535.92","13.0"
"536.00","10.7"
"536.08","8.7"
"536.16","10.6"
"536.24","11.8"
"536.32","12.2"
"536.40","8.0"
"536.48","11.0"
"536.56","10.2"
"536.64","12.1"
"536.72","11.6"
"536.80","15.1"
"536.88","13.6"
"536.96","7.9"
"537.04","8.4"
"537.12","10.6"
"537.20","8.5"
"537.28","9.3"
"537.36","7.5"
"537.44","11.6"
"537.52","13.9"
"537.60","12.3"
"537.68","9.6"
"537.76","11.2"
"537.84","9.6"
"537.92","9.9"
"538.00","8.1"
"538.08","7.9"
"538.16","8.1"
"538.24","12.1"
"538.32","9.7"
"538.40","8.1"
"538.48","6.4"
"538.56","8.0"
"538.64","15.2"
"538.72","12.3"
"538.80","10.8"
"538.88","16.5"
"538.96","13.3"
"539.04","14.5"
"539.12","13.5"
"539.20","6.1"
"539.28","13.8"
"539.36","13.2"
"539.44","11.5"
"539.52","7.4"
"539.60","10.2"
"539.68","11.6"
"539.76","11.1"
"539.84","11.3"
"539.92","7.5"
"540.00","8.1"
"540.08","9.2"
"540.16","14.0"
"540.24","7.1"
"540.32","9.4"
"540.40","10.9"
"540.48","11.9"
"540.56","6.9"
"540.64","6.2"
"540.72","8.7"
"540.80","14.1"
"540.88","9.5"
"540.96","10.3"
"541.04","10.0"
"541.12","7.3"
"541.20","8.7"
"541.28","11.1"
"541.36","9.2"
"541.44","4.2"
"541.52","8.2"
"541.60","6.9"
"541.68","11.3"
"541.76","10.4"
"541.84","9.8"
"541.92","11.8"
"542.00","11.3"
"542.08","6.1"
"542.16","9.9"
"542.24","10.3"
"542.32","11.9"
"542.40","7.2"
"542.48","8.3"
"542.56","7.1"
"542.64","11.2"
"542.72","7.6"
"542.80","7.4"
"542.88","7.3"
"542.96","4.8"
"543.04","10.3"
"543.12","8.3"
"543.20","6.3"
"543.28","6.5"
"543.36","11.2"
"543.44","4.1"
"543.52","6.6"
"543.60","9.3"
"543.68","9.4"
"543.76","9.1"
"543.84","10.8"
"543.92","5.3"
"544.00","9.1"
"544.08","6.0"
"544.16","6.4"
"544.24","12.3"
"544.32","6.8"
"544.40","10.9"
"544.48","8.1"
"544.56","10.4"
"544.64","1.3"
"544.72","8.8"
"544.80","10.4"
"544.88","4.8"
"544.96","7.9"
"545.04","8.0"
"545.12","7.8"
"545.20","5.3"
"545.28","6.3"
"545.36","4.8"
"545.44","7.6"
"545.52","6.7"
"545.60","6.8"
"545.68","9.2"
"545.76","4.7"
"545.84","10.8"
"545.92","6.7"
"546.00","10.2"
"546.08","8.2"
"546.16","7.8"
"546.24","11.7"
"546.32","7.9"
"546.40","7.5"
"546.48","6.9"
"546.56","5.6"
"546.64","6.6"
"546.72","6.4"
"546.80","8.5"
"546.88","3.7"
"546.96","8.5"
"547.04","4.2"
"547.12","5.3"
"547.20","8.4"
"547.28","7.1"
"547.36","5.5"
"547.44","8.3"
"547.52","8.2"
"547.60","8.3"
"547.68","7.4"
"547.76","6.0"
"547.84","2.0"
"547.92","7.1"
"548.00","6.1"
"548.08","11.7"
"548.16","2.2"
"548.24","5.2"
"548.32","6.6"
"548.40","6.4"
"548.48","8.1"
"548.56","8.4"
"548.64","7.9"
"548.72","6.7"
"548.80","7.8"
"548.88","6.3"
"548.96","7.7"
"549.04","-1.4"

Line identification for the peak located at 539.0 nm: Mg II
